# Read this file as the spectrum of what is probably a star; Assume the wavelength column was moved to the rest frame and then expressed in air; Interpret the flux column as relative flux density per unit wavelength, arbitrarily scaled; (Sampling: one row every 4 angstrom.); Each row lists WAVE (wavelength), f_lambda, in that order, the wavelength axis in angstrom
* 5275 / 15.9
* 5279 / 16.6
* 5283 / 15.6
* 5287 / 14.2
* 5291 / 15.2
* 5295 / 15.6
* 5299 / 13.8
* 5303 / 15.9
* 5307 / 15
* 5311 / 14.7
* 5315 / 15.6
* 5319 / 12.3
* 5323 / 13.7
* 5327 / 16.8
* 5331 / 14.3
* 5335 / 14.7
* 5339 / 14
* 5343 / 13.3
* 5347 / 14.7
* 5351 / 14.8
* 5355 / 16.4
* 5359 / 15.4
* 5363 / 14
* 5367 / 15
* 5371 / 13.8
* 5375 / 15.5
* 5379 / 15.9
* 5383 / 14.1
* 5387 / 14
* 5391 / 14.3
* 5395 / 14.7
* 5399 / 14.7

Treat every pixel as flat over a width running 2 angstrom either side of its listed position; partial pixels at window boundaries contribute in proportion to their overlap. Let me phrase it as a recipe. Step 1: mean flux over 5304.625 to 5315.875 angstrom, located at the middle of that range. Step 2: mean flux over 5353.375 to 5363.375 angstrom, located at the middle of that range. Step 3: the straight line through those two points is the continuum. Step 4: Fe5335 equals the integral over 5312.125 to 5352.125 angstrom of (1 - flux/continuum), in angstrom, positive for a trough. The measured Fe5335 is 2.1 angstrom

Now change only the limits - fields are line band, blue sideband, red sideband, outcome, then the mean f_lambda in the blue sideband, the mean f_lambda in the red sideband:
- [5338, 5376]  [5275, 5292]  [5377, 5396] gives 0.4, 15.5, 14.6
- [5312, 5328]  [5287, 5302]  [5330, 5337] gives 0.2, 14.8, 14.5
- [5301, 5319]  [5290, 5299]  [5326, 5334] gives 0.2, 15.1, 15.3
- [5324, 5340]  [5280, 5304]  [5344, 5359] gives 0.2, 15.1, 15.2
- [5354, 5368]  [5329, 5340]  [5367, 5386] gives -0.5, 14.4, 14.8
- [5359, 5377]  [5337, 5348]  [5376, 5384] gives 0.1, 13.9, 15.2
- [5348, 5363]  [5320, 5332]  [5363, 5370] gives -0.7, 14.8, 14.5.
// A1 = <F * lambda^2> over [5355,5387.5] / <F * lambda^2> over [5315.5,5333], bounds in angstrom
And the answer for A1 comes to 1.05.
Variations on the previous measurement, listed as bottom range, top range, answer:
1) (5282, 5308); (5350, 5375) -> 1.02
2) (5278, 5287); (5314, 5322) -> 0.89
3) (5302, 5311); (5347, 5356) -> 1.02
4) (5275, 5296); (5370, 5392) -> 0.98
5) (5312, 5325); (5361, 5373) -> 1.04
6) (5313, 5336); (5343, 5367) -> 1.04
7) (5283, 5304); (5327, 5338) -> 1.01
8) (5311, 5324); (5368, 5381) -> 1.10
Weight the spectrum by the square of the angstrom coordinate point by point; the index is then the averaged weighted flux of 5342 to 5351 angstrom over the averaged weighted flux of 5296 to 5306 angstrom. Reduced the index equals 0.97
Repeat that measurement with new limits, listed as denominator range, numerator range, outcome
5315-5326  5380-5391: 1.06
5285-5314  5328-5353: 0.98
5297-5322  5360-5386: 1.04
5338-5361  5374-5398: 1.01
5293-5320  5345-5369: 1.04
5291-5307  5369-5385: 1.01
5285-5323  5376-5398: 1.03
